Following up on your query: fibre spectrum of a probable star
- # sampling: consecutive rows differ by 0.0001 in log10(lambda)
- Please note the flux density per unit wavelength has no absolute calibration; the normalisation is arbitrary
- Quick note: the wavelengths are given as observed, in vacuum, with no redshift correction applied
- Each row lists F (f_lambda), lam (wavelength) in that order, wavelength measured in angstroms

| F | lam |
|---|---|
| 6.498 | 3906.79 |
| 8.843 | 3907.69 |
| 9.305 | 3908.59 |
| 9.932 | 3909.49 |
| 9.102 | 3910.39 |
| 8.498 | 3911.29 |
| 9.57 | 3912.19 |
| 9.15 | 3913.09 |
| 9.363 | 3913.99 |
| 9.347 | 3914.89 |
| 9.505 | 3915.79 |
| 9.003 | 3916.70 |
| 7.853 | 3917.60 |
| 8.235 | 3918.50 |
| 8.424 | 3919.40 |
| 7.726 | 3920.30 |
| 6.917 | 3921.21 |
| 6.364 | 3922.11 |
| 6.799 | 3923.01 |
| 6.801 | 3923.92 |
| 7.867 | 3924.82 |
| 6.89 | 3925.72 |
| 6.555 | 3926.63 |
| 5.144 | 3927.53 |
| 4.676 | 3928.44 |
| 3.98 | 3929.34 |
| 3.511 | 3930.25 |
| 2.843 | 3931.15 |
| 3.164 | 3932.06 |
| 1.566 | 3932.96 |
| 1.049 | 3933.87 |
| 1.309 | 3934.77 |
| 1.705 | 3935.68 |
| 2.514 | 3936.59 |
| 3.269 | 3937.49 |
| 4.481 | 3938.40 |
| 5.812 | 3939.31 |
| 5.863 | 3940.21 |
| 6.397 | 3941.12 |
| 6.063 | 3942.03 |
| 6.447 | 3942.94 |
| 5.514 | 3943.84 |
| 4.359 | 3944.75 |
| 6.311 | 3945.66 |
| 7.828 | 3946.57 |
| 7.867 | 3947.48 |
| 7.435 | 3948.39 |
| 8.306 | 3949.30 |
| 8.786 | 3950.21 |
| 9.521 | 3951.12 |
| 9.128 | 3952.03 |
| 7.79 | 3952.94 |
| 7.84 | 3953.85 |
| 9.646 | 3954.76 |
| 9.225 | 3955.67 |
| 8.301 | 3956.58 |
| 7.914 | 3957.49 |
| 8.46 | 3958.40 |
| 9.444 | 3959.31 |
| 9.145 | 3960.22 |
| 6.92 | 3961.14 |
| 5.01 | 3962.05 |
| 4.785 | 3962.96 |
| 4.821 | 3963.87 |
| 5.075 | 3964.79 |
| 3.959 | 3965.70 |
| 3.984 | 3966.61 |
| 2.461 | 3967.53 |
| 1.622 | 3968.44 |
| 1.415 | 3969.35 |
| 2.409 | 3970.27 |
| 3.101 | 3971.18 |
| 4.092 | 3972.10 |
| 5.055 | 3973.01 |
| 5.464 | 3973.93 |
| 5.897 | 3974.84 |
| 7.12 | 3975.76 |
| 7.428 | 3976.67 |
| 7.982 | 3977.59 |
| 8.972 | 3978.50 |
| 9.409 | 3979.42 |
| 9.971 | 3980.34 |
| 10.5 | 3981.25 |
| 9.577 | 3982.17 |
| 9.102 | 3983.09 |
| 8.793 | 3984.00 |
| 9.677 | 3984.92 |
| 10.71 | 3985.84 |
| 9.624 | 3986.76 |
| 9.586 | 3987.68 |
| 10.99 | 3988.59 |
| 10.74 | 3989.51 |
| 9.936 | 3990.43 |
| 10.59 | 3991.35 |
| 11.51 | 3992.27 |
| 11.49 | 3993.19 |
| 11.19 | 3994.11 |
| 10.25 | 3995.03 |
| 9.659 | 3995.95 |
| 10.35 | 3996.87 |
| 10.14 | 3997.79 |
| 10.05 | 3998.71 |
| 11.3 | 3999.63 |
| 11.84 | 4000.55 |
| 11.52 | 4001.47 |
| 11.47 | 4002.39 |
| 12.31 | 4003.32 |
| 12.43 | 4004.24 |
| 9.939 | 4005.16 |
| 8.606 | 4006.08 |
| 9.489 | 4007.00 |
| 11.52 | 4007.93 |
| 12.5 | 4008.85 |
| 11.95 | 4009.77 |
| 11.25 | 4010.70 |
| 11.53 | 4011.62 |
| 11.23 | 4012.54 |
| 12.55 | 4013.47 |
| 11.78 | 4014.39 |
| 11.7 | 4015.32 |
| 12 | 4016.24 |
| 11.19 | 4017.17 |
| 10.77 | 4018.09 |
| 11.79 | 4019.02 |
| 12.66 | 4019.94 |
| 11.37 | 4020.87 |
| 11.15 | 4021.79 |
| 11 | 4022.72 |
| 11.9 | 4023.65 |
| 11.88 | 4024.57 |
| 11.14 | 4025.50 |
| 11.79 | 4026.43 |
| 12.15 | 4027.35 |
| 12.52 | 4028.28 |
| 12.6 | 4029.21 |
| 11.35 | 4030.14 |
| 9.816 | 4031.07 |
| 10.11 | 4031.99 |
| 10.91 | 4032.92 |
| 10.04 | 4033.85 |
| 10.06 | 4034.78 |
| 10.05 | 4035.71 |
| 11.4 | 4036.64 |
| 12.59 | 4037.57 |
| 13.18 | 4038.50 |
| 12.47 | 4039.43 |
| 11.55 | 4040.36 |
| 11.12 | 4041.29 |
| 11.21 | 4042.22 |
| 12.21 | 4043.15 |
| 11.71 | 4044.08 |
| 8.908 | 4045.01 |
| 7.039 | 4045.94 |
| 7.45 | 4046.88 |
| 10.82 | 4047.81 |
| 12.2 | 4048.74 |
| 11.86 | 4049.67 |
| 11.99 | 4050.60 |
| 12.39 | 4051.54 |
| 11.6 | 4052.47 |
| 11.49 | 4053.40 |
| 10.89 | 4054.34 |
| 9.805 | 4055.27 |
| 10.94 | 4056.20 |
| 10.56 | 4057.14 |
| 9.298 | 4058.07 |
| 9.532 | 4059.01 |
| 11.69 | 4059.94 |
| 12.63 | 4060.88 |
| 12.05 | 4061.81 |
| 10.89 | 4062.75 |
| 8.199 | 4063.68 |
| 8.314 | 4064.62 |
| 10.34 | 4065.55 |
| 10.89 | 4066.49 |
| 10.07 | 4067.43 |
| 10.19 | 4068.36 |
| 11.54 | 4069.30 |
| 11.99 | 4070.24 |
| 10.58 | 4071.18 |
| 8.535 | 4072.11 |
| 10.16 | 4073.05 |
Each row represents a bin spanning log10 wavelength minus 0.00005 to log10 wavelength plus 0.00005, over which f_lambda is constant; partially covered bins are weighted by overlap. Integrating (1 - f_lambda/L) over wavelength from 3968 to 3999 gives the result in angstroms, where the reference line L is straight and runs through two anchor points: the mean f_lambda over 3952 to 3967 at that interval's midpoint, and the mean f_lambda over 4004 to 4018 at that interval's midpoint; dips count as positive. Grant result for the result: 2.9 angstroms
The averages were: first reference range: 7.1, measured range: 8.36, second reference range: 11.3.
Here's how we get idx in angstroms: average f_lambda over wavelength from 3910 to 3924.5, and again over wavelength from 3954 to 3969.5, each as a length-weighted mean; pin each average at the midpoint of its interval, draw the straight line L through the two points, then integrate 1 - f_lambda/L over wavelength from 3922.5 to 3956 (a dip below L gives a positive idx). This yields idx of 6.1 angstroms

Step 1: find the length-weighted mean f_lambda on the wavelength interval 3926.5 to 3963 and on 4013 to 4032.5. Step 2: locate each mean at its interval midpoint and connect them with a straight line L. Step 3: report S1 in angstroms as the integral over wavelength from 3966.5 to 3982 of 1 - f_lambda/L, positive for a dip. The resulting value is 4.6 angstroms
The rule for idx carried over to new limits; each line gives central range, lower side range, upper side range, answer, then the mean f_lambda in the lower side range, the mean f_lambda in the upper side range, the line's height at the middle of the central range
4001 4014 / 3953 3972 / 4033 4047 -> -3.90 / 5.78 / 10.8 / 8.7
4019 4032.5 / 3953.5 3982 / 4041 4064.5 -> -3.21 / 6.4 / 10.7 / 9.33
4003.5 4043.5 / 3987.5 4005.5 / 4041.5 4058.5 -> -2.28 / 10.9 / 10.7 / 10.8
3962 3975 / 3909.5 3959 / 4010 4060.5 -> 6.87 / 6.67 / 11.2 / 8.2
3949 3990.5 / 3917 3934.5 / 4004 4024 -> 5.30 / 5.58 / 11.4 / 8.46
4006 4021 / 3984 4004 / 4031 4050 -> -1.03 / 10.7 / 10.8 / 10.7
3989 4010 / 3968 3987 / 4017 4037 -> -4.75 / 7.02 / 11.3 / 8.9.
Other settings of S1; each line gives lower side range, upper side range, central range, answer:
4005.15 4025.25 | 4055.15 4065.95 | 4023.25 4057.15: -0.95 angstroms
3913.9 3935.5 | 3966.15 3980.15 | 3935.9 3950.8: -1.11 angstroms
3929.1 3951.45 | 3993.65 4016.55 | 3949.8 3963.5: -3.37 angstroms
